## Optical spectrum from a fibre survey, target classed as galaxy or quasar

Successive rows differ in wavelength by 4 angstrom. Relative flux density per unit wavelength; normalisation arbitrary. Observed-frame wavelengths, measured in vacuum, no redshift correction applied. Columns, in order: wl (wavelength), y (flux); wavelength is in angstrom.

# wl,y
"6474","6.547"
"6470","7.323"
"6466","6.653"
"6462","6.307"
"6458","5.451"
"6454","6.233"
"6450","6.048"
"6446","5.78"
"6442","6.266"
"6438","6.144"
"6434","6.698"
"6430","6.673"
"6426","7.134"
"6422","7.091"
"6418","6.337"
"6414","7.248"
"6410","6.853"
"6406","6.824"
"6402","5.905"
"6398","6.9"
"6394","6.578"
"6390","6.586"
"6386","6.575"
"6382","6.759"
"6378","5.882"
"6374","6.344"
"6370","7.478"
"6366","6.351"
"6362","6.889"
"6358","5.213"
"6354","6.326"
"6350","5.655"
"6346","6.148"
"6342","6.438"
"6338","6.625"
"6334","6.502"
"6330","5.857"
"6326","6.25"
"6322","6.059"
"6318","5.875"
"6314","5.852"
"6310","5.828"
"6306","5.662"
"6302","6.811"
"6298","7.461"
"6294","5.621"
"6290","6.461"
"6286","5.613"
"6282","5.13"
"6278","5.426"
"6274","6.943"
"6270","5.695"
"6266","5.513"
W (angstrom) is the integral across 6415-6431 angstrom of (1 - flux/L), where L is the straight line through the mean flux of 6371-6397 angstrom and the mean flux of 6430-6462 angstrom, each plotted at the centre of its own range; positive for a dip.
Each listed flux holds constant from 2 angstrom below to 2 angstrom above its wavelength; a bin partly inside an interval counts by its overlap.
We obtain -1.4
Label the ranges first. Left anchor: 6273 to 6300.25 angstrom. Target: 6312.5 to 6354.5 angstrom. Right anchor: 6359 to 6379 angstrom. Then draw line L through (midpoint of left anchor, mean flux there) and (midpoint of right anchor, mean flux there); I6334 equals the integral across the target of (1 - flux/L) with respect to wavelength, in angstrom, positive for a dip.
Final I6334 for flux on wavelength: 1.4 angstrom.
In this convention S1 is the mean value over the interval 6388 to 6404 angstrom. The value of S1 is 6.49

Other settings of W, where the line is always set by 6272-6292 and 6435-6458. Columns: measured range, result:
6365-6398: -3.2 angstrom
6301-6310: -0.2 angstrom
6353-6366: -0.4 angstrom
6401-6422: -2.4 angstrom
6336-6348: -0.9 angstrom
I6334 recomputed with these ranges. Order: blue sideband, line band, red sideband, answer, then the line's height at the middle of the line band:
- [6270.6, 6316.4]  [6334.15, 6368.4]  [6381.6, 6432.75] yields 0.9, 6.4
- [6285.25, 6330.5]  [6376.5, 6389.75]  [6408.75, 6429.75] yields 0.4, 6.66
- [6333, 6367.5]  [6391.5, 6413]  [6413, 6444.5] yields -0.4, 6.52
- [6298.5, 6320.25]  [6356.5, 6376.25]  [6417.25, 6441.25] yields -0.3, 6.38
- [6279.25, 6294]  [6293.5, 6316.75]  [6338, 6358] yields -1.7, 5.82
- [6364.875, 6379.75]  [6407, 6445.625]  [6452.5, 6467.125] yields -2.4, 6.28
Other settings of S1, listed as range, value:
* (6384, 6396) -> 6.58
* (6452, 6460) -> 5.84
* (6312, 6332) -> 5.98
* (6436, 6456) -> 6.09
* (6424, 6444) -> 6.58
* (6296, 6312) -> 6.44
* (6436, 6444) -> 6.21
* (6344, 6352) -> 5.9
